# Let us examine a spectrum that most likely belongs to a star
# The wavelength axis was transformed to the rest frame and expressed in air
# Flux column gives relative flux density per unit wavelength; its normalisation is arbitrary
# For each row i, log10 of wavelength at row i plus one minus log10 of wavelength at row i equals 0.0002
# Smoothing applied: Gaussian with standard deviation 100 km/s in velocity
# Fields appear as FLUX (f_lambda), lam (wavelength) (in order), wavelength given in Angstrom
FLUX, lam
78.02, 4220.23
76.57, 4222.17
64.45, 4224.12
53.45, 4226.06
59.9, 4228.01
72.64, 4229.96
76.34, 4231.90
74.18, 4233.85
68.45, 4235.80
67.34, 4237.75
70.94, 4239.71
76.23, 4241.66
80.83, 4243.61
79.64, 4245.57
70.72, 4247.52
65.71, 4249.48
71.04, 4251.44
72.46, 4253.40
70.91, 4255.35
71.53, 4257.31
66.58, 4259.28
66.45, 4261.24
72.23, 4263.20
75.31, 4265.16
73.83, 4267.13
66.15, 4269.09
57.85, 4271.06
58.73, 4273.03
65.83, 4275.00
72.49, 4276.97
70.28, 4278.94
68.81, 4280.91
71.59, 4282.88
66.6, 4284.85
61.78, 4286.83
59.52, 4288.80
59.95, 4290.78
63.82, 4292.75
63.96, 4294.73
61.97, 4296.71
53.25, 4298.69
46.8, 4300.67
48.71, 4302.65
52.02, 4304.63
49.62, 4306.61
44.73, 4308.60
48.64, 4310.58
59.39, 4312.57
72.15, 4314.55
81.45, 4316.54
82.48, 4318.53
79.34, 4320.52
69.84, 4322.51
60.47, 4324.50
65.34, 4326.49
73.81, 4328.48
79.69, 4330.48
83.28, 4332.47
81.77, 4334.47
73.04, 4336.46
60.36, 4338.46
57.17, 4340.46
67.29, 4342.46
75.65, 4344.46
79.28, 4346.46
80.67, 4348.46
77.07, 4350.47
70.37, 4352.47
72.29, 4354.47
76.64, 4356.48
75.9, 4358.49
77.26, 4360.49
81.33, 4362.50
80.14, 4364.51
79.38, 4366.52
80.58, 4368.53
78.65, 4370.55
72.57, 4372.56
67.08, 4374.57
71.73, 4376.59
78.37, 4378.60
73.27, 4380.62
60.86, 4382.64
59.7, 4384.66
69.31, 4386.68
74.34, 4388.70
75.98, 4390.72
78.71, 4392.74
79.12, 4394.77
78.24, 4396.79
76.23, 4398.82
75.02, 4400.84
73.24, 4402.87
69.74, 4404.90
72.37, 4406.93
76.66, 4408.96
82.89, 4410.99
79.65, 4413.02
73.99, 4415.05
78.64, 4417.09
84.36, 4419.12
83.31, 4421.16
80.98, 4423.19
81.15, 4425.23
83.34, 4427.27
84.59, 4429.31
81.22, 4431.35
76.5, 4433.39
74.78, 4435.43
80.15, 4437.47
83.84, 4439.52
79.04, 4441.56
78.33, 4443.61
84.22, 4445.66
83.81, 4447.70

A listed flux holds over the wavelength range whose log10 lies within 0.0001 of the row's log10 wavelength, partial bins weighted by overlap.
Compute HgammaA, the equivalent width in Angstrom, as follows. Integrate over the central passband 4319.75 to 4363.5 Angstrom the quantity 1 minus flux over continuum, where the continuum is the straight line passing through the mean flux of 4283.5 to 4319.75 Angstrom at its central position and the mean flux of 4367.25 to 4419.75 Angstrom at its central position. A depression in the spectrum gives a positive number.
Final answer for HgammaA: -4.7 Angstrom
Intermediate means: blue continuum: 60.1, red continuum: 74.6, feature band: 73.5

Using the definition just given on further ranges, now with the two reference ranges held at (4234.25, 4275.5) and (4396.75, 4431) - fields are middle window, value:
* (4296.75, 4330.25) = 5.1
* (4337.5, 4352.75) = 0.8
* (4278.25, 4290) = 0.9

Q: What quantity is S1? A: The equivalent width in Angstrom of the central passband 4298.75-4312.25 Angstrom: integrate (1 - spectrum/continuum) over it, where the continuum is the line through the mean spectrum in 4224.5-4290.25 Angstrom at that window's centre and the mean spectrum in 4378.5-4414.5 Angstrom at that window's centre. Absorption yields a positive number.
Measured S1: 4.08 Angstrom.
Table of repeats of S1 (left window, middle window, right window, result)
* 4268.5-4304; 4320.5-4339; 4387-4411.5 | -1.5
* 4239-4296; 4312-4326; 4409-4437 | 0.0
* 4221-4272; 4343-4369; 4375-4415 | -1.5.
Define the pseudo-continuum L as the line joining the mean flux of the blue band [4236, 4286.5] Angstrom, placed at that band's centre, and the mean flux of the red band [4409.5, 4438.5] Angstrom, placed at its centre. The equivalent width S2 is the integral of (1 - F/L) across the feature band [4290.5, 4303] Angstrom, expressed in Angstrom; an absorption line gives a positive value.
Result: 2.6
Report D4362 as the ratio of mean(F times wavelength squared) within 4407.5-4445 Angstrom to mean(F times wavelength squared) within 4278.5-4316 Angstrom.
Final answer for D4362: 1.4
